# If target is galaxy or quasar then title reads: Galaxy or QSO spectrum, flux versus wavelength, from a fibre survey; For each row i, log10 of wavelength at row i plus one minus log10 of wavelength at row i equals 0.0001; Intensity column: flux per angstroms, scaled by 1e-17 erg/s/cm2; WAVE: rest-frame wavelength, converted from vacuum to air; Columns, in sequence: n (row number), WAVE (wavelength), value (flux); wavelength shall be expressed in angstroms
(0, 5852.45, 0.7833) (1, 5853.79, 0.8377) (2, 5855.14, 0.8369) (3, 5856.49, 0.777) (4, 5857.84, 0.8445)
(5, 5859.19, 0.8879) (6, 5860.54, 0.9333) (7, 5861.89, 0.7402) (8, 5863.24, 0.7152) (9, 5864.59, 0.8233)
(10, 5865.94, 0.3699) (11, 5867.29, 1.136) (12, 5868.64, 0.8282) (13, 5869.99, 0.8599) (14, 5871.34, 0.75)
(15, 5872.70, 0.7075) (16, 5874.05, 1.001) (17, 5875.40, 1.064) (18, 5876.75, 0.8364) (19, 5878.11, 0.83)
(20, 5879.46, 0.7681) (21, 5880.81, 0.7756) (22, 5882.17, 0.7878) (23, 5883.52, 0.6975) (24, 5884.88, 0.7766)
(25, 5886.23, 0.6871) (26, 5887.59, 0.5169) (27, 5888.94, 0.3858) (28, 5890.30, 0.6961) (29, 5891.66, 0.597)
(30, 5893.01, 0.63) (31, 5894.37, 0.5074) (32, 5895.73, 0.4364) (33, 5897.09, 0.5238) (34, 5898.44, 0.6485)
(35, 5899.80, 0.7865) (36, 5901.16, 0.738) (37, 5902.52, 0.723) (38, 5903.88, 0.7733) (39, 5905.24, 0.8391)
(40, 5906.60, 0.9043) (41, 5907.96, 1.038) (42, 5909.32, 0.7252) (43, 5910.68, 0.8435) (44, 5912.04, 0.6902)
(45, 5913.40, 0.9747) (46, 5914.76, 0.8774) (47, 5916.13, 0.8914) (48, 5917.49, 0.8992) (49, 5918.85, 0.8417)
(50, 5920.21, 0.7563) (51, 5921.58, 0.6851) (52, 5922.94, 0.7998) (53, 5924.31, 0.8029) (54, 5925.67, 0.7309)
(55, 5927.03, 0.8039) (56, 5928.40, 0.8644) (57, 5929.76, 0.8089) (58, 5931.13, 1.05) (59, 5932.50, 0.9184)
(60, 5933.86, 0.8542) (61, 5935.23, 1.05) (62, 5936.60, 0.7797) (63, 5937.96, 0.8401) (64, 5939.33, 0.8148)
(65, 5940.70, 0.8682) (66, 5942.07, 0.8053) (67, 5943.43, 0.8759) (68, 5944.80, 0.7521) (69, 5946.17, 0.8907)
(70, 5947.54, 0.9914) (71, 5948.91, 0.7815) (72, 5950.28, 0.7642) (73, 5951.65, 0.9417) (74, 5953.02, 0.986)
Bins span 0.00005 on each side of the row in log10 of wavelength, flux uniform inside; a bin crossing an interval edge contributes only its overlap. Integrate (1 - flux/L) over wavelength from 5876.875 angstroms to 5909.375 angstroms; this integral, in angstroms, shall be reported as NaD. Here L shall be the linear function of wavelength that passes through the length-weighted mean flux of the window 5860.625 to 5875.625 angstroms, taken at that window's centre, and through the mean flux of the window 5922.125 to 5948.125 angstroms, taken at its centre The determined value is 5.1 angstroms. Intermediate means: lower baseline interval 0.815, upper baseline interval 0.857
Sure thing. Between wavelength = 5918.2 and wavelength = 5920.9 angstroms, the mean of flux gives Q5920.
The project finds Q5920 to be 0.797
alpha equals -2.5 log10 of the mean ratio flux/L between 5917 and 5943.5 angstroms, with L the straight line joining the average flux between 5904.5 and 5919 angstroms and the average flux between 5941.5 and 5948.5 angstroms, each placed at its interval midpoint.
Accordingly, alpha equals 0.03 mag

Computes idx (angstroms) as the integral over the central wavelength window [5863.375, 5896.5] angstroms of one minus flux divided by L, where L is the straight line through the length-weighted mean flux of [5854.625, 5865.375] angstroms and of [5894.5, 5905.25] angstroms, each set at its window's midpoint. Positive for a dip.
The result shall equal 0.7 angstroms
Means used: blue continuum 0.815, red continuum 0.665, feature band 0.727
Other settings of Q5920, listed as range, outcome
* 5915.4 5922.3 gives 0.815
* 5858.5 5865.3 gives 0.817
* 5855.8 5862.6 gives 0.835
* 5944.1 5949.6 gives 0.853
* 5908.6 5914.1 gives 0.811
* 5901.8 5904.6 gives 0.749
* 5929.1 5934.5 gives 0.908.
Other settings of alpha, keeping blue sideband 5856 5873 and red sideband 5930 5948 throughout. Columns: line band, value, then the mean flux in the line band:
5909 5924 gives 0.05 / 0.818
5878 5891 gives 0.20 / 0.686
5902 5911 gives 0.01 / 0.837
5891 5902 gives 0.34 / 0.61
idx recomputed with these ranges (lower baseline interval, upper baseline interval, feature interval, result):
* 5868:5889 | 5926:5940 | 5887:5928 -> 4.67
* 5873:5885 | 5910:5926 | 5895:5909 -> 1.44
